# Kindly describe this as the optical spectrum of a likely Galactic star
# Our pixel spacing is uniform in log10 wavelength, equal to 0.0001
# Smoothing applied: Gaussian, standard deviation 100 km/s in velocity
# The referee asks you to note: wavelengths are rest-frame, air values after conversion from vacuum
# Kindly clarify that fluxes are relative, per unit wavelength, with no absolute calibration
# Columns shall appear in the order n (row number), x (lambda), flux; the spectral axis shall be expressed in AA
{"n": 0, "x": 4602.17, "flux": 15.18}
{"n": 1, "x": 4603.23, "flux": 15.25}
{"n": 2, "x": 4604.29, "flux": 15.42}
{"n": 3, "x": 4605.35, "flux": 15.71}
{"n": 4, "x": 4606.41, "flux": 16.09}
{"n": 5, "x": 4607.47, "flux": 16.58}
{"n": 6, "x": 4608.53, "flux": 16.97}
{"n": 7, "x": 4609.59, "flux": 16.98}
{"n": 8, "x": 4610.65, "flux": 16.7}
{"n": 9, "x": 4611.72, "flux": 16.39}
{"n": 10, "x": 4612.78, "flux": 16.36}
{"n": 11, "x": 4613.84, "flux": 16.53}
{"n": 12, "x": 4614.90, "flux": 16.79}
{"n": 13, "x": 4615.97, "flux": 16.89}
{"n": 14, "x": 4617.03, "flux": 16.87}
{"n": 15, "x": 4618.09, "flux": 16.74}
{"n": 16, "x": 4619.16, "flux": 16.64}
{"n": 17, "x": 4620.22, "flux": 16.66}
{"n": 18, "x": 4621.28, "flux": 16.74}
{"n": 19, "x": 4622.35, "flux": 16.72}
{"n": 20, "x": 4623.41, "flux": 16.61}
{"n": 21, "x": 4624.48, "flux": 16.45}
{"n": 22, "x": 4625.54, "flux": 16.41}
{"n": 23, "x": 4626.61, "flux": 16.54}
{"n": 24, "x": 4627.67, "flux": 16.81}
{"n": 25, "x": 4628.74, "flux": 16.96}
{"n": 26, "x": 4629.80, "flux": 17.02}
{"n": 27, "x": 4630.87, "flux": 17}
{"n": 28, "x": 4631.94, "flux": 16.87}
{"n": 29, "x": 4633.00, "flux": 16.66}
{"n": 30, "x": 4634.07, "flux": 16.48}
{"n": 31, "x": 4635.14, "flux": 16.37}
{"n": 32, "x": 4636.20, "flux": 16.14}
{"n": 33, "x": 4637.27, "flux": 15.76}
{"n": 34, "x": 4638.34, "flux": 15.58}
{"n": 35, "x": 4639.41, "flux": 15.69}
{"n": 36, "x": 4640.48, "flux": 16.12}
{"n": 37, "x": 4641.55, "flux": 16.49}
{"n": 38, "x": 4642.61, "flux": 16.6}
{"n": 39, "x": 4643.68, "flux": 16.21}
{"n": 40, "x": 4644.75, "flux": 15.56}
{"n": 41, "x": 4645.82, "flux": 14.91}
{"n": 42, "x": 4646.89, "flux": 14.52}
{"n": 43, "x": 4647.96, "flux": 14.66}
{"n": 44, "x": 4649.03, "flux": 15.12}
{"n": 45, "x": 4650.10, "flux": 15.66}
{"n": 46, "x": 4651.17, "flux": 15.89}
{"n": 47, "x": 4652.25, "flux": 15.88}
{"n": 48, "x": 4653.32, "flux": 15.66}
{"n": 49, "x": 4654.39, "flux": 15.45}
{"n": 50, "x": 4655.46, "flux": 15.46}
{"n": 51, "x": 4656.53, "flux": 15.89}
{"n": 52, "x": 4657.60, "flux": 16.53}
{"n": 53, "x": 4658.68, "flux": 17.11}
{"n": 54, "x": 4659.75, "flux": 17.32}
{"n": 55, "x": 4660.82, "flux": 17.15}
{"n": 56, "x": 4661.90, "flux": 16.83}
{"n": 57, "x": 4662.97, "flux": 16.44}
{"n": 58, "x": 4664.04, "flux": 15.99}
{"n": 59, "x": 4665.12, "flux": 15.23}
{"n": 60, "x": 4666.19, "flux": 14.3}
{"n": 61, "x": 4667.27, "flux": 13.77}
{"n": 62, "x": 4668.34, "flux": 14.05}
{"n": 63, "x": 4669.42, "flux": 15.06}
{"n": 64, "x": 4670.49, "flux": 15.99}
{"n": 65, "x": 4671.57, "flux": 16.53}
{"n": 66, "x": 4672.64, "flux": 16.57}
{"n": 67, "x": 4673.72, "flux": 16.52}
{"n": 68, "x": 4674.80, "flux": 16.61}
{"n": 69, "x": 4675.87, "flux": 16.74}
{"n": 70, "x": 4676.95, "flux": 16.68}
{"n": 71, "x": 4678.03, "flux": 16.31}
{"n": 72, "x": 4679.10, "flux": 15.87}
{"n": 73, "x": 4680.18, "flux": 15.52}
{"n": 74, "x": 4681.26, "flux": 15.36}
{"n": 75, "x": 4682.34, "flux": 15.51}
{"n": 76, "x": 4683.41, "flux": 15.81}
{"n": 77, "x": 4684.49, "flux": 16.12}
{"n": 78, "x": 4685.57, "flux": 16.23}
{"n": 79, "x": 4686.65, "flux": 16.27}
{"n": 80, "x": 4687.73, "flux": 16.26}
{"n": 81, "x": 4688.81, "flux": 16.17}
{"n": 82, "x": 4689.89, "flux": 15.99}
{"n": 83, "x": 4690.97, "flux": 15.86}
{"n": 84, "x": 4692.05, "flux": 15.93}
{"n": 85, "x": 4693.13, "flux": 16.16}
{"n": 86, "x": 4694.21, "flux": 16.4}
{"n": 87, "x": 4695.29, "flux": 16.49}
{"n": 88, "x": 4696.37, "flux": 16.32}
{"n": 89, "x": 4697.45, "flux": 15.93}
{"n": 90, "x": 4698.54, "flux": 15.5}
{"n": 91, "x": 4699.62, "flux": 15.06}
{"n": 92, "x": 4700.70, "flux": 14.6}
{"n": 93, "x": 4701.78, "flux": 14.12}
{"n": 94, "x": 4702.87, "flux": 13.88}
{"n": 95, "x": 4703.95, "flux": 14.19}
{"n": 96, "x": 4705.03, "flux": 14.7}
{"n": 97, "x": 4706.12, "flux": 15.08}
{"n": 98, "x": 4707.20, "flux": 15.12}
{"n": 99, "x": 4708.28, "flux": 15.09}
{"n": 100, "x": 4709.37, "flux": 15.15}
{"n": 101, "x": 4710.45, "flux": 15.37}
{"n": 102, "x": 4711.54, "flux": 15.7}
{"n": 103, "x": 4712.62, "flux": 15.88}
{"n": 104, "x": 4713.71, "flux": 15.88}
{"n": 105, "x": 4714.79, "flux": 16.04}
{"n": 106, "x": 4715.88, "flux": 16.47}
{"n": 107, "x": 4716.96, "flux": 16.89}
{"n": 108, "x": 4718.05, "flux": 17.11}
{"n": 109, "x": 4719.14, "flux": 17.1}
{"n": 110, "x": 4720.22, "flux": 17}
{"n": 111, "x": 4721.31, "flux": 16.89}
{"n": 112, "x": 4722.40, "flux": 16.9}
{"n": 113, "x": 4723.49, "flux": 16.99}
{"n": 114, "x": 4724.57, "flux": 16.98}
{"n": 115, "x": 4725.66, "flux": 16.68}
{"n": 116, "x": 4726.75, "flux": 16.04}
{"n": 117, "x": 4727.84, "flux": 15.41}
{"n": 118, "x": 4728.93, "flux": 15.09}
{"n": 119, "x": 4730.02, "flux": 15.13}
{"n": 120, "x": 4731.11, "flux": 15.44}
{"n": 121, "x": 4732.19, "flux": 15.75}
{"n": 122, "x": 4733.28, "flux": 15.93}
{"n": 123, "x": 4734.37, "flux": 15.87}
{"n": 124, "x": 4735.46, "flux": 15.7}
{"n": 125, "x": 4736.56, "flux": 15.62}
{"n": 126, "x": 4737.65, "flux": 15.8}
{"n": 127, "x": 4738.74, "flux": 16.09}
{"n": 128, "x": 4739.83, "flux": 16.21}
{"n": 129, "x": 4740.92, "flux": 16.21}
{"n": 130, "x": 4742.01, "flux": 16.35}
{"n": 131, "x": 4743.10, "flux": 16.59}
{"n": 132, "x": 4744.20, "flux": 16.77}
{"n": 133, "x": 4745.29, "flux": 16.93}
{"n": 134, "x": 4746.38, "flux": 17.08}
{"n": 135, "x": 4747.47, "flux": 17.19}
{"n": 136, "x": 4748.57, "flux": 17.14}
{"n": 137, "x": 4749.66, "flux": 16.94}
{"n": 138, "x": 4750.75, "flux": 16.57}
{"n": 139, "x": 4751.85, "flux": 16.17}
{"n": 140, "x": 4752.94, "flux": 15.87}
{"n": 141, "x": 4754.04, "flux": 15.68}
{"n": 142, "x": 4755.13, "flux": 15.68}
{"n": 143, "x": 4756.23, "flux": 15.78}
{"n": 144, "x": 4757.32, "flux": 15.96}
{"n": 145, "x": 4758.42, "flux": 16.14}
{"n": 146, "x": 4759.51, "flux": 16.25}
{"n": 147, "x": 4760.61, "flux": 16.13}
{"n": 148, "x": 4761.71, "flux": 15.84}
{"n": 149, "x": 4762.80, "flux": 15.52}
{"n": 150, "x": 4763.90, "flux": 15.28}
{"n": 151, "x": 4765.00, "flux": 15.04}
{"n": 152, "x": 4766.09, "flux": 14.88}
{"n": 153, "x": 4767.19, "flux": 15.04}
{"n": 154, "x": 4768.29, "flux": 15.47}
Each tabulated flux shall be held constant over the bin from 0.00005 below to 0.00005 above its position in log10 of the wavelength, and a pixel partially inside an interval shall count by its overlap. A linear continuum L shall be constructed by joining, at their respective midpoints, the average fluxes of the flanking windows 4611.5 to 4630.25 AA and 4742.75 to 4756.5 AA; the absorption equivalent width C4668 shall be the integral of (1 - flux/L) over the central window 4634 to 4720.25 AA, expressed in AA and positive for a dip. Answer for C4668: 4.1 AA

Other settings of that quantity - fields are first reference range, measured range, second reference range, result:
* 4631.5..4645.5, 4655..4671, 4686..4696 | 0.4 AA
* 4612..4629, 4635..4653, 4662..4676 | 0.5 AA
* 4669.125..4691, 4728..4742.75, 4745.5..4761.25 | 0.4 AA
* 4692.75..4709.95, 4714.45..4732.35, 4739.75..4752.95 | -0.5 AA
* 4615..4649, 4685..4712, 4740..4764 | 1.3 AA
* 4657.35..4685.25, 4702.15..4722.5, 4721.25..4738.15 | 0.3 AA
